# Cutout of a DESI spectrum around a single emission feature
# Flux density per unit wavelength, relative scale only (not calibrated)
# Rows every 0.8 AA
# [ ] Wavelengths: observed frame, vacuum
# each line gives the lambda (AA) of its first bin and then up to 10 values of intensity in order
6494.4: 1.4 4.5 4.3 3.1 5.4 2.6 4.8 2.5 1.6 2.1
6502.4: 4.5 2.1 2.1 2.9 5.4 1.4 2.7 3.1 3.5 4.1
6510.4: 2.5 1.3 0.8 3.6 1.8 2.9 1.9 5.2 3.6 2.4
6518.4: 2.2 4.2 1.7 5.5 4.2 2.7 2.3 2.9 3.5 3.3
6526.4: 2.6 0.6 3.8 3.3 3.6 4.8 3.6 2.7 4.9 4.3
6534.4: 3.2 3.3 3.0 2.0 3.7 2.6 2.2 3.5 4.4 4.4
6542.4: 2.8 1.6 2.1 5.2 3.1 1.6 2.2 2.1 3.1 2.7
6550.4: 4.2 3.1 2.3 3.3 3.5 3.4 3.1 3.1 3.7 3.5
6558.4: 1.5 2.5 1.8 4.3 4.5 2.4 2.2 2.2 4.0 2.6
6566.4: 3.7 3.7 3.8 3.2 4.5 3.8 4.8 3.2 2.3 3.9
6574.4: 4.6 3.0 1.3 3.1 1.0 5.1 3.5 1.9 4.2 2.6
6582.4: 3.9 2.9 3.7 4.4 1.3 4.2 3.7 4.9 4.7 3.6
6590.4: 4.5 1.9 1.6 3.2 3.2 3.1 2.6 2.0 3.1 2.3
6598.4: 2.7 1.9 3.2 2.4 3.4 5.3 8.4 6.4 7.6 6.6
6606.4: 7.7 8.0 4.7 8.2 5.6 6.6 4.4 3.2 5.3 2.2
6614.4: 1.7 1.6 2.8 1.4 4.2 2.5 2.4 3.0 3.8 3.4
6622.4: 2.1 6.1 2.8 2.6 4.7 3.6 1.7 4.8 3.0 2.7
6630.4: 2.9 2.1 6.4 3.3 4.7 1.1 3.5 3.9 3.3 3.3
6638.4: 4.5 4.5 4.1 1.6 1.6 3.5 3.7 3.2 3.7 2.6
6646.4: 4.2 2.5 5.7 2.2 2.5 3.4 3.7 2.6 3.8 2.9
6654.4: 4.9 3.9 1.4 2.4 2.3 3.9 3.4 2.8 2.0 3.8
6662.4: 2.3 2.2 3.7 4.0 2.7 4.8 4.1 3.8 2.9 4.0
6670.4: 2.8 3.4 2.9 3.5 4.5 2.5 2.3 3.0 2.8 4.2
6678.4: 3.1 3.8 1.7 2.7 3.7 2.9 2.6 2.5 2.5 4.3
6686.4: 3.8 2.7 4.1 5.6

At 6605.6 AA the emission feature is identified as H-beta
